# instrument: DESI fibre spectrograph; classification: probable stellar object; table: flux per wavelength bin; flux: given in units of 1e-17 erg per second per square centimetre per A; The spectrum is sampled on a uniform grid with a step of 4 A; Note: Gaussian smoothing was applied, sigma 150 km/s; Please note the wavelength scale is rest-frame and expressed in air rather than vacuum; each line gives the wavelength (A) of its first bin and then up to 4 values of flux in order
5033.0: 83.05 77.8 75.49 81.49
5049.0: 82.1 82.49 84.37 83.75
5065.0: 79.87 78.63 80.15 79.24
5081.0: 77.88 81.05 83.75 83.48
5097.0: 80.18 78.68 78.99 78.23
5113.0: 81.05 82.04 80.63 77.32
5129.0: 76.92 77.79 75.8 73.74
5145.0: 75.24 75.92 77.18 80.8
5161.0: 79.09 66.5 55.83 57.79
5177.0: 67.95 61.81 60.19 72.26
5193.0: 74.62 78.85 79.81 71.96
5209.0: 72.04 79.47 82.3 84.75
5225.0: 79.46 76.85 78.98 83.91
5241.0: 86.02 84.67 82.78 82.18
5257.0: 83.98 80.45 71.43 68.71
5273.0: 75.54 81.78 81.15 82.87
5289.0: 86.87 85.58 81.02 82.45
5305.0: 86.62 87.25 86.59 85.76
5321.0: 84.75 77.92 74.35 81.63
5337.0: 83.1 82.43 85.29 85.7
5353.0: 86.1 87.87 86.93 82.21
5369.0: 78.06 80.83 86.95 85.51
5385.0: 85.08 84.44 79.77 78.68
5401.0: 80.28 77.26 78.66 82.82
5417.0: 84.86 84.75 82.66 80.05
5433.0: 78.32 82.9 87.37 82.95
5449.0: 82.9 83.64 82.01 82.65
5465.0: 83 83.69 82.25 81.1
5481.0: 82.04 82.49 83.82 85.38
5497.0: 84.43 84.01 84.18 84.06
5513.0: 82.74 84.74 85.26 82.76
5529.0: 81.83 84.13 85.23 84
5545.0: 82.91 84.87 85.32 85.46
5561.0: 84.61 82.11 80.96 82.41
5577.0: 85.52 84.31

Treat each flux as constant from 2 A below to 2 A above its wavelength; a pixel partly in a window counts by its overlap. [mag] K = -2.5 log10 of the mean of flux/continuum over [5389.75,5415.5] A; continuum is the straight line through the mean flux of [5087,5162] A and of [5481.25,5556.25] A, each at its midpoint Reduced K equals 0.03 mag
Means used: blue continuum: 78.8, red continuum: 84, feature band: 79.9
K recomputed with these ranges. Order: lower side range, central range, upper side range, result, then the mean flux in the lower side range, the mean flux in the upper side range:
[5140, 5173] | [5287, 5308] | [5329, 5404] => -0.07 mag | 72.1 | 83.1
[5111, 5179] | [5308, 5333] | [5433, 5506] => -0.05 mag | 74.2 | 83.2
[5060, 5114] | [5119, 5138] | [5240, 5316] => 0.04 mag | 80.3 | 82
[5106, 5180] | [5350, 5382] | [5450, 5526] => -0.05 mag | 74.3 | 83.4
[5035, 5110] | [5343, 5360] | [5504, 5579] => -0.05 mag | 80.4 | 83.8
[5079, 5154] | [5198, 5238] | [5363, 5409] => 0.01 mag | 78.8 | 81.6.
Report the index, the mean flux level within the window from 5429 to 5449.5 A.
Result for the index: 82.6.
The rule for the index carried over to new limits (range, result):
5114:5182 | 73.4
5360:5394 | 83.3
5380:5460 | 82.2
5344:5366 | 85.9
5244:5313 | 81.6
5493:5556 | 84.1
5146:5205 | 70.7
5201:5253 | 80.3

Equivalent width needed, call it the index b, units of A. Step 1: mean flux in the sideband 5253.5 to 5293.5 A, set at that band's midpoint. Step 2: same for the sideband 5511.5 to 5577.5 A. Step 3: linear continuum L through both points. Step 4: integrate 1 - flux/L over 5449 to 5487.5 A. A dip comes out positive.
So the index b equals 0.0 A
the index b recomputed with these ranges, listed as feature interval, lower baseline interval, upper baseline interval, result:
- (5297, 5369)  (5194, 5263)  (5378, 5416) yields -2.2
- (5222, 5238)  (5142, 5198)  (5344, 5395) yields -1.2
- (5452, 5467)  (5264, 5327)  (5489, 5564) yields 0.1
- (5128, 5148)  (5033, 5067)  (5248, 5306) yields 1.3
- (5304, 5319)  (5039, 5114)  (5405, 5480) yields -0.9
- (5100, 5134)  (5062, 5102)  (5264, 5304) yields 0.5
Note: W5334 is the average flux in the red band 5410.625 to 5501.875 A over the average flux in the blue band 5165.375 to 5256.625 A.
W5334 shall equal 1.10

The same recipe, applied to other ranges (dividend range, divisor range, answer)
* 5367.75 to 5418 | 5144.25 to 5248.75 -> 1.09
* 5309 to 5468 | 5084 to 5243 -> 1.09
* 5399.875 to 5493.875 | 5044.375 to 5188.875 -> 1.08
